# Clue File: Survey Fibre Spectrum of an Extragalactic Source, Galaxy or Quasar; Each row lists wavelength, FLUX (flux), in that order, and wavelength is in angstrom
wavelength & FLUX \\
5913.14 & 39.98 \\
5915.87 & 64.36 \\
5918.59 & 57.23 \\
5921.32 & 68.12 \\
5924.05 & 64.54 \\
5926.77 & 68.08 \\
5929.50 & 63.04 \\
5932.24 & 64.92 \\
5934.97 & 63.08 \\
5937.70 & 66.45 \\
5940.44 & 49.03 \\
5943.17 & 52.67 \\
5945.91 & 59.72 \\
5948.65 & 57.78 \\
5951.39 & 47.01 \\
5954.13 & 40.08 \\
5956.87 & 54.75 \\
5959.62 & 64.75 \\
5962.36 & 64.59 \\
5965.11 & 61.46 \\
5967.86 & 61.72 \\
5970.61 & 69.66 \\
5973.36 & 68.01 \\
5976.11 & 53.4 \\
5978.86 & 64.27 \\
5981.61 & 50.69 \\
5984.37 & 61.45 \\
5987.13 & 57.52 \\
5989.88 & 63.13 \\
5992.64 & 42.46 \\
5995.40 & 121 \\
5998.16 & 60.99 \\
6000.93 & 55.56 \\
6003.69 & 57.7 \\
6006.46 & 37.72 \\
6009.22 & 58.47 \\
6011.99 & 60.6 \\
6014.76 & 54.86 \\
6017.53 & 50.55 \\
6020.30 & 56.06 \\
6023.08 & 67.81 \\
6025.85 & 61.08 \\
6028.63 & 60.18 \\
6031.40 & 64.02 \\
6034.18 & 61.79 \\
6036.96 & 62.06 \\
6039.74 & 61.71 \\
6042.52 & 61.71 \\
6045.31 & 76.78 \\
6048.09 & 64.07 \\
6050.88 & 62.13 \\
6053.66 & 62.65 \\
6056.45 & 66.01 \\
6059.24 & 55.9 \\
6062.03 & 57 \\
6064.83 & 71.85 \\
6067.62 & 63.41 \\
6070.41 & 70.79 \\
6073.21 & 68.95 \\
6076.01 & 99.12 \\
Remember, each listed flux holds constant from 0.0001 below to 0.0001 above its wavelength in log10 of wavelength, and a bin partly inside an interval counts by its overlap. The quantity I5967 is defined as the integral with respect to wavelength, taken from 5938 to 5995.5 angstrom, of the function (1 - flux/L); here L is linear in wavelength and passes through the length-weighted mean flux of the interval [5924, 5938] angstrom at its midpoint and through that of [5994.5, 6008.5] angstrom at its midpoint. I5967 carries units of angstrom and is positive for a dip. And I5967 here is 5.0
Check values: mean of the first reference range 65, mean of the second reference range 64.3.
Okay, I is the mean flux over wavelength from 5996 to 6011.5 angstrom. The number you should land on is 57.8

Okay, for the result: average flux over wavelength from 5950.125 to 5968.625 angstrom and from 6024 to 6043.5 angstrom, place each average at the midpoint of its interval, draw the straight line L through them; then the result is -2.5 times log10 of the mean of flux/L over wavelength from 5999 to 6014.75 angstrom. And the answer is 0.106 mag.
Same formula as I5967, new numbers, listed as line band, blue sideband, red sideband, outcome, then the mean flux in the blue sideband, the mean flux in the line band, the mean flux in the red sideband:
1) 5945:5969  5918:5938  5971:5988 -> 2.0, 64.6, 56.8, 59.9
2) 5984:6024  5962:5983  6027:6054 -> 1.5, 61.6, 60.3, 63.7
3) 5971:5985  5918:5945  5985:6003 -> 1.1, 61.8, 60.2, 66.2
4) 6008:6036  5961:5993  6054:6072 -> 1.2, 60.4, 59.6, 64.1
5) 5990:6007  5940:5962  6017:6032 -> -1.7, 53.9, 63.8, 60.3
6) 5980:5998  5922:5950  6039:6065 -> -1.0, 61.1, 65.7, 63.7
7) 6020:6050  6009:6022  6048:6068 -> -2.3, 56.1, 63.6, 62.8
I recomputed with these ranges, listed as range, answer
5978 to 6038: 60.4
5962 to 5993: 60.3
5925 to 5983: 59.3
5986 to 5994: 54.3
